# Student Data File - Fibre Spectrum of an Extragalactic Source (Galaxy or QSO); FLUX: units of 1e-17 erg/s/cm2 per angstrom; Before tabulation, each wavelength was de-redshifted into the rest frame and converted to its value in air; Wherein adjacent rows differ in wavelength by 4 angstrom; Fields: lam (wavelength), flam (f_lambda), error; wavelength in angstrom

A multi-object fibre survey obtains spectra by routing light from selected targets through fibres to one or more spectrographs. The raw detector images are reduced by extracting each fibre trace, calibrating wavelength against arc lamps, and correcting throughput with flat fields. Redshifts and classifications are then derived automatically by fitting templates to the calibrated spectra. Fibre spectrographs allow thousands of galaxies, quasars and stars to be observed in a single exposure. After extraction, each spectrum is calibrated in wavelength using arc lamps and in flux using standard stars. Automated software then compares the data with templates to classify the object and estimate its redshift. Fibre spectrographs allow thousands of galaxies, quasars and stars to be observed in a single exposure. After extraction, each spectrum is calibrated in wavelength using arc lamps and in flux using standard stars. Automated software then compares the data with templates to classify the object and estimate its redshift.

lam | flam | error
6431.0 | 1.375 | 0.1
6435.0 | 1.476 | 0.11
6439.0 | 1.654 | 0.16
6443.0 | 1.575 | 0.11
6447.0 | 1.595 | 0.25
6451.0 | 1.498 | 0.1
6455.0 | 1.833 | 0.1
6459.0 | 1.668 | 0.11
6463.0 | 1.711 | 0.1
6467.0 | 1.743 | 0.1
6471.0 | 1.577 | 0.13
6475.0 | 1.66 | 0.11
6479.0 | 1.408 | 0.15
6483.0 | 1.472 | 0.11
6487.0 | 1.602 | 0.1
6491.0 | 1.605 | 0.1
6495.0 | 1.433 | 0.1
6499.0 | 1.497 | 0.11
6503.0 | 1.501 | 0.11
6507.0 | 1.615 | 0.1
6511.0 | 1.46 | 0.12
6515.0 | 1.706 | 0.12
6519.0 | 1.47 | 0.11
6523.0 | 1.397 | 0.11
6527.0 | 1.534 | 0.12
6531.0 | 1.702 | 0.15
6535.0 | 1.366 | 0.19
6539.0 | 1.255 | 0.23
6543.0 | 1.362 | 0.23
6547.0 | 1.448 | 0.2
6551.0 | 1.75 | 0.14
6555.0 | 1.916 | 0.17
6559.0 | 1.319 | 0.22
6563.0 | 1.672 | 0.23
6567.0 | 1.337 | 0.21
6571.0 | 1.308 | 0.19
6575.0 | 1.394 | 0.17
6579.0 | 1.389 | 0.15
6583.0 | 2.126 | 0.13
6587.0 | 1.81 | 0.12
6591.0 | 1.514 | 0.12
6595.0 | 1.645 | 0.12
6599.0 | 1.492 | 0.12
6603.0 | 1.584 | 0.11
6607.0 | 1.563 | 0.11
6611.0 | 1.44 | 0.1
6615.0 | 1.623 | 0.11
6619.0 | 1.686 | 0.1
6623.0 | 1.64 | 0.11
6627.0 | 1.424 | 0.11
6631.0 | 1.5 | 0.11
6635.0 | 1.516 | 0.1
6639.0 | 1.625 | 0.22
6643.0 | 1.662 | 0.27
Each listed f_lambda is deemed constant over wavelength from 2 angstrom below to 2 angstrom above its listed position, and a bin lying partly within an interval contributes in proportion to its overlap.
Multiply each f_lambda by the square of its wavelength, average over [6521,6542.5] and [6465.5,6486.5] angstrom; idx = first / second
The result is 0.9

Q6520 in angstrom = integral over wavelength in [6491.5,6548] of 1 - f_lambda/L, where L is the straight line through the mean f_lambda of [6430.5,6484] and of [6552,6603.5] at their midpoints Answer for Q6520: 3.7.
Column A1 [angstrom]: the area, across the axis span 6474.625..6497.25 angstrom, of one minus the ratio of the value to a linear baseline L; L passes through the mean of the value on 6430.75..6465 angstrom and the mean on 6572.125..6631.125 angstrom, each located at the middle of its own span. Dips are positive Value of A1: 1.18 angstrom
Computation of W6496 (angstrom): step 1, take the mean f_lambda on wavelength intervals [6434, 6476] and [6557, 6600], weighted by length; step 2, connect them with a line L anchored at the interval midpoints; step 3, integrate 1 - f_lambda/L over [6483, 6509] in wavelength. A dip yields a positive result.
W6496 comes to 1.2 angstrom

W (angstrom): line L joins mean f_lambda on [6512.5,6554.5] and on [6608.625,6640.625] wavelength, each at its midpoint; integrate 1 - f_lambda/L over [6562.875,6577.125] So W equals 1.3 angstrom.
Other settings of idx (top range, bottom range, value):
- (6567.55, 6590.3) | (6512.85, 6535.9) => 1.05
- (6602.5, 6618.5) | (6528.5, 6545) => 1.12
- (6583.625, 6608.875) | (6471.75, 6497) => 1.10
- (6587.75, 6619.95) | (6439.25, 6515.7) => 1.03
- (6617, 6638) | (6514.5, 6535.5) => 1.05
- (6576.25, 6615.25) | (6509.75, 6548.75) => 1.12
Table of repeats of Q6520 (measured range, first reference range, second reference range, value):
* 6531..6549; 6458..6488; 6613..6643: 2.2 angstrom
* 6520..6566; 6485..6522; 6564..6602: 1.0 angstrom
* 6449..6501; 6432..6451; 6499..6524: -1.7 angstrom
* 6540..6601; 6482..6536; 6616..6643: -0.3 angstrom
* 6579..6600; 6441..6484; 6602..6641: -1.7 angstrom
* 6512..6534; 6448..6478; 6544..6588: 0.9 angstrom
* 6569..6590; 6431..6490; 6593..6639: -0.4 angstrom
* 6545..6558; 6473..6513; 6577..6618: -0.8 angstrom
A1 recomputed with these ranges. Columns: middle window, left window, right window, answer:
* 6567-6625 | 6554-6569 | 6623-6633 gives -2.4 angstrom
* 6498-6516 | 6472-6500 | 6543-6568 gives -0.1 angstrom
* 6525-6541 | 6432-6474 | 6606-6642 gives 1.3 angstrom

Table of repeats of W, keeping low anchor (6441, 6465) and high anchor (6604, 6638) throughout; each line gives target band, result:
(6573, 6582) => 0.6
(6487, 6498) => 0.6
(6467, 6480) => 0.4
